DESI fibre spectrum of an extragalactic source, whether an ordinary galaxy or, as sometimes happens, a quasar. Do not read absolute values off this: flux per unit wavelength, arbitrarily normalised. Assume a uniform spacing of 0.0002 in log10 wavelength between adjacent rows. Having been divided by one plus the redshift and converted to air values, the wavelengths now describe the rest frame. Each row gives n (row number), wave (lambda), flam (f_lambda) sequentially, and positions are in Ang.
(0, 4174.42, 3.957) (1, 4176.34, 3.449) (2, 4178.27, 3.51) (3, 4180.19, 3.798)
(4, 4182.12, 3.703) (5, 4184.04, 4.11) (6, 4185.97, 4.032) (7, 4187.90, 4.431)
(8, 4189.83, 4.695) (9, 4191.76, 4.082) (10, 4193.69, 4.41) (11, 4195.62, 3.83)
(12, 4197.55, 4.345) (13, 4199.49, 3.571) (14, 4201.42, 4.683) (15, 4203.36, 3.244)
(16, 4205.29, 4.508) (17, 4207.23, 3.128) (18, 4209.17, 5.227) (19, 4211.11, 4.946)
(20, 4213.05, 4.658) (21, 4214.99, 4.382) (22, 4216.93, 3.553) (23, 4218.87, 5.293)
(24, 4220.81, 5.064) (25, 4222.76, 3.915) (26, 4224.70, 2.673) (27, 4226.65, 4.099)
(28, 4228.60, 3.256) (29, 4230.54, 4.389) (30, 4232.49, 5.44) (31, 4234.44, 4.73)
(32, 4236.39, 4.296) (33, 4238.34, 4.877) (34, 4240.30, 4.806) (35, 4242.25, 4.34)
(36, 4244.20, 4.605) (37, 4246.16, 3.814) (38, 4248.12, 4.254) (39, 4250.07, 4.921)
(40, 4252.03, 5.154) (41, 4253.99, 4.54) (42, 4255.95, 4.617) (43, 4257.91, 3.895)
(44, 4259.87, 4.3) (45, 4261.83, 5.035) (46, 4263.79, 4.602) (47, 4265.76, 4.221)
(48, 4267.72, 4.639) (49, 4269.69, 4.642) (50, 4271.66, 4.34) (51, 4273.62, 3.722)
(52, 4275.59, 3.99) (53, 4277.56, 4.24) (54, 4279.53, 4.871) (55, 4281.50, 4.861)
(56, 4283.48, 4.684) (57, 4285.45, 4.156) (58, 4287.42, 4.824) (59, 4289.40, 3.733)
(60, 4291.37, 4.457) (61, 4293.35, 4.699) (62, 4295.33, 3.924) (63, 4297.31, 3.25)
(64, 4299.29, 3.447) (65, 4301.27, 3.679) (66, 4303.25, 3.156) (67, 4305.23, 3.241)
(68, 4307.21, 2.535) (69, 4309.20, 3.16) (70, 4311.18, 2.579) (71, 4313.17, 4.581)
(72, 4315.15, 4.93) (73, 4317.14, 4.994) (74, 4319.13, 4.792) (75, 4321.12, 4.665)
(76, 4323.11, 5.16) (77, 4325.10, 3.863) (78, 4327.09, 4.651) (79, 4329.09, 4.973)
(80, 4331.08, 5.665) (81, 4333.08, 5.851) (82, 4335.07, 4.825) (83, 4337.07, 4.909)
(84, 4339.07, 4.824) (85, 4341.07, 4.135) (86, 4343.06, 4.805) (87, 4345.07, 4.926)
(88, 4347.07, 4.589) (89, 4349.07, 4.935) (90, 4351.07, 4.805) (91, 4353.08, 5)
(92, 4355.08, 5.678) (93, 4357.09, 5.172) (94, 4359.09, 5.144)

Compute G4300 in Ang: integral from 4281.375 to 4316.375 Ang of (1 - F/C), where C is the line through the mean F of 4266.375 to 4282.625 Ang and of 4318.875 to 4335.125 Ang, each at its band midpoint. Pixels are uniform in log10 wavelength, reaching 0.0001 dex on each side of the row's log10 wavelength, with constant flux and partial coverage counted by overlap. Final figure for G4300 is 5.9 Ang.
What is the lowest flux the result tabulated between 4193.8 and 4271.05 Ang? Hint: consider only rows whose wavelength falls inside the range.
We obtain 2.673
